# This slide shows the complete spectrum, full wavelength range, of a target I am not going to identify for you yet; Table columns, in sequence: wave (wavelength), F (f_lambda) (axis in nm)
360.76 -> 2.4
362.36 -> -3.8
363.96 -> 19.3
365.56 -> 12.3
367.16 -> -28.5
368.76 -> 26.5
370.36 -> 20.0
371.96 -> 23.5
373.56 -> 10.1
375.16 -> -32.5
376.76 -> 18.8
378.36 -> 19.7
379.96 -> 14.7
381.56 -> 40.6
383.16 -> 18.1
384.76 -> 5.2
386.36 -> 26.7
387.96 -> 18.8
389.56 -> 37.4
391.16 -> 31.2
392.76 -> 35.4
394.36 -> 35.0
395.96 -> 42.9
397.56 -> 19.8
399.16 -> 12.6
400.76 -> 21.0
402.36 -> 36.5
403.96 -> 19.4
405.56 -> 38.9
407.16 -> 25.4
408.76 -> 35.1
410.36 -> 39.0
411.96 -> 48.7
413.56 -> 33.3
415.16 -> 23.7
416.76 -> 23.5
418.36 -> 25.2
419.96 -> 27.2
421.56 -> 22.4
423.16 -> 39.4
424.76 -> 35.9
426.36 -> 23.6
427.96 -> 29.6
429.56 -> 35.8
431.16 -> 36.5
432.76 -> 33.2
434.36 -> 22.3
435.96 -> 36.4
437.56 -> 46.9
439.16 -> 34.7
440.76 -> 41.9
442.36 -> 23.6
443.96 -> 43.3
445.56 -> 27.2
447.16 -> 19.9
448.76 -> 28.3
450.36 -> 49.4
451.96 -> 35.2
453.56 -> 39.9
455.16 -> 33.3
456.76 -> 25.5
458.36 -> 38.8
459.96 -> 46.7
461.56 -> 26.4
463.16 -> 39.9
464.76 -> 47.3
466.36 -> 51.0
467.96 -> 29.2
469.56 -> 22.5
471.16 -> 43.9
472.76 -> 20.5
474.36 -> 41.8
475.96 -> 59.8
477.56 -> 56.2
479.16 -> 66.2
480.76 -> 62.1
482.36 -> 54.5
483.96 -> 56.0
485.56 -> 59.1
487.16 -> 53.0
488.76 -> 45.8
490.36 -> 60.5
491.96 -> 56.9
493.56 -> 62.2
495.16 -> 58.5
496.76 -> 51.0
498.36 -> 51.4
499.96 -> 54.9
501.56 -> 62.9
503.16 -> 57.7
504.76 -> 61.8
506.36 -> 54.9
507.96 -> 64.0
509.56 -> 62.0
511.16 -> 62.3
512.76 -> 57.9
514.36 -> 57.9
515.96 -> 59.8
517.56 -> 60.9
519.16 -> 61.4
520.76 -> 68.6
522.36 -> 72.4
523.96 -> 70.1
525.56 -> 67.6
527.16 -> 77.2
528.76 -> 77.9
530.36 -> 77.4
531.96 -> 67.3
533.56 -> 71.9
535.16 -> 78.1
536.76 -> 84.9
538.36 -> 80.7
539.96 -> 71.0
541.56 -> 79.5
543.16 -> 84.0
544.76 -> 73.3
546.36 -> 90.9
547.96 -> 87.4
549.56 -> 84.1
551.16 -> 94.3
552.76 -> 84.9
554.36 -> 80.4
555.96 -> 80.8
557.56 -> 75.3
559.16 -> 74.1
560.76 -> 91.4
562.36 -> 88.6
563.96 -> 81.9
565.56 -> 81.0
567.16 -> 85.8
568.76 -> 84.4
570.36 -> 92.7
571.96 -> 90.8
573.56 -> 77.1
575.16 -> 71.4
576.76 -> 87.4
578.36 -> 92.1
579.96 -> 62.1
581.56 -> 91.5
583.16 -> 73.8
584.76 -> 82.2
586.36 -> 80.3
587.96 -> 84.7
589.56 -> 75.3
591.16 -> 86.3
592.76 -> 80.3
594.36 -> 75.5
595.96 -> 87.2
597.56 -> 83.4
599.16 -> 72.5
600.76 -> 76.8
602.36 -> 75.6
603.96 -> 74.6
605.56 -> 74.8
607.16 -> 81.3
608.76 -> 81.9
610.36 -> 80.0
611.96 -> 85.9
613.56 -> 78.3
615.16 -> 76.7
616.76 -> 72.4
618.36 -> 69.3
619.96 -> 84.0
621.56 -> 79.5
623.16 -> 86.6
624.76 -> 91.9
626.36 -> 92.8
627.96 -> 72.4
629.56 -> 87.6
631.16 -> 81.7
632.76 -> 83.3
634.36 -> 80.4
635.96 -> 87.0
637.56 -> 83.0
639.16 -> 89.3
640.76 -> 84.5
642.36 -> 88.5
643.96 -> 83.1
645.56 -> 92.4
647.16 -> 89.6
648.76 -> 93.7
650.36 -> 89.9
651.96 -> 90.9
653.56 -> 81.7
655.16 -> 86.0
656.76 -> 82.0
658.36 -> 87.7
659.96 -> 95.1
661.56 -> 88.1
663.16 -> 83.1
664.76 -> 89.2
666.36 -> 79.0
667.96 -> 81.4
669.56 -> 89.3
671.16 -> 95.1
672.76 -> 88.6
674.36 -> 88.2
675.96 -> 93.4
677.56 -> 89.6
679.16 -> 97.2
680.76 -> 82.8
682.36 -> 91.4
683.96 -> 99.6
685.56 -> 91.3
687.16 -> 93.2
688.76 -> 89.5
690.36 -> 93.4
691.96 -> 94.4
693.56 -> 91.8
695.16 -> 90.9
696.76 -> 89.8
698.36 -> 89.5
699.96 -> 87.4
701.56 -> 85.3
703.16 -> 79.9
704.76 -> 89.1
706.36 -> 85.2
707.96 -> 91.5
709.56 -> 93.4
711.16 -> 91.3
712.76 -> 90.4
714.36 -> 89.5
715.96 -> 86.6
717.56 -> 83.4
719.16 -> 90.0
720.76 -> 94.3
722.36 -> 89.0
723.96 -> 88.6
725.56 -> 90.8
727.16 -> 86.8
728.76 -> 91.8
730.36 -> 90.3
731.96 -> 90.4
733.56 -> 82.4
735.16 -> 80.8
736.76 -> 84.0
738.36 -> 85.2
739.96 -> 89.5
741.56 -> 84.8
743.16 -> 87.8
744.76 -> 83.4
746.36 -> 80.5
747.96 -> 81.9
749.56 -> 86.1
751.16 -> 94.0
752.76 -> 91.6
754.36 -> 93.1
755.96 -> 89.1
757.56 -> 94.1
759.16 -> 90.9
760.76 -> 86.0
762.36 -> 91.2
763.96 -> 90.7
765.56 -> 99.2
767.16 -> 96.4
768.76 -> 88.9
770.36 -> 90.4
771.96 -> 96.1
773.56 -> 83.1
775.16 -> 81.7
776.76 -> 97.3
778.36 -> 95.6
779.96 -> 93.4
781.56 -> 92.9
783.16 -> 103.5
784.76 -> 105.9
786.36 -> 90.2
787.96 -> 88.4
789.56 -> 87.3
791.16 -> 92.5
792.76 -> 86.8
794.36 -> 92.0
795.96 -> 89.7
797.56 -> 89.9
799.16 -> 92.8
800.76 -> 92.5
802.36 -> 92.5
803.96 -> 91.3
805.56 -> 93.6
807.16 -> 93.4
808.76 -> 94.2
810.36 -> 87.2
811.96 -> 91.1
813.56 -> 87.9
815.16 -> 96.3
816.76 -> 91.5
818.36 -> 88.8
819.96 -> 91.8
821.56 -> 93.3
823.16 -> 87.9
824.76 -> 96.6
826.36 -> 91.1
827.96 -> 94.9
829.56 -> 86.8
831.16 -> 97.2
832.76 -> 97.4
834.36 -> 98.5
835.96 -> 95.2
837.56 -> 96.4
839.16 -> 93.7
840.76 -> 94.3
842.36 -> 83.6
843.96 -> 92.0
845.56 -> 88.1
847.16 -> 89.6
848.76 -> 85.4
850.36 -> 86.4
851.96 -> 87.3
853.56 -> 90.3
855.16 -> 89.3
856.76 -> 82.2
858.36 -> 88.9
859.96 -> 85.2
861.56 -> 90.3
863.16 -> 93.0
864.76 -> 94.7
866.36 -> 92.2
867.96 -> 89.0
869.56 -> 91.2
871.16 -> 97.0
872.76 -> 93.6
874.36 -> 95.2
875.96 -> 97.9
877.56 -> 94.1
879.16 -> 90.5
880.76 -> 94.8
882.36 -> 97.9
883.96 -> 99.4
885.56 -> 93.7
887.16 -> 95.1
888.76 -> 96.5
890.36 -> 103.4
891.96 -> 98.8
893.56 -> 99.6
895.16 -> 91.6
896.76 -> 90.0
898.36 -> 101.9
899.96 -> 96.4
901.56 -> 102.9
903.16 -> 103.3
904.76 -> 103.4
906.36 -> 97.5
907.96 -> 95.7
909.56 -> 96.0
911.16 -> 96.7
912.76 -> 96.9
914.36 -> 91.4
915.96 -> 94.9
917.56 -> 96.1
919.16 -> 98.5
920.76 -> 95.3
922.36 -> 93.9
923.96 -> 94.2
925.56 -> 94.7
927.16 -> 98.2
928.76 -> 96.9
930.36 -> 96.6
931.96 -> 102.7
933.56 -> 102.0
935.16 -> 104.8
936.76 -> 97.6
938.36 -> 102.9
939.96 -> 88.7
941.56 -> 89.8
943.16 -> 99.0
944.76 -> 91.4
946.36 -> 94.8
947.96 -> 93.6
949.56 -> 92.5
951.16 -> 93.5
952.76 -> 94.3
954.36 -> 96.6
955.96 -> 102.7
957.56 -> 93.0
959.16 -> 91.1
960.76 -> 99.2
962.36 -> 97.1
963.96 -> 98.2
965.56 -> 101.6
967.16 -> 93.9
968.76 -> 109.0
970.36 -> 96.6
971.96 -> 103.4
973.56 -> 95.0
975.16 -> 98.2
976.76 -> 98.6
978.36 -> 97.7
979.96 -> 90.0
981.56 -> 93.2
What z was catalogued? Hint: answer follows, 0.19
